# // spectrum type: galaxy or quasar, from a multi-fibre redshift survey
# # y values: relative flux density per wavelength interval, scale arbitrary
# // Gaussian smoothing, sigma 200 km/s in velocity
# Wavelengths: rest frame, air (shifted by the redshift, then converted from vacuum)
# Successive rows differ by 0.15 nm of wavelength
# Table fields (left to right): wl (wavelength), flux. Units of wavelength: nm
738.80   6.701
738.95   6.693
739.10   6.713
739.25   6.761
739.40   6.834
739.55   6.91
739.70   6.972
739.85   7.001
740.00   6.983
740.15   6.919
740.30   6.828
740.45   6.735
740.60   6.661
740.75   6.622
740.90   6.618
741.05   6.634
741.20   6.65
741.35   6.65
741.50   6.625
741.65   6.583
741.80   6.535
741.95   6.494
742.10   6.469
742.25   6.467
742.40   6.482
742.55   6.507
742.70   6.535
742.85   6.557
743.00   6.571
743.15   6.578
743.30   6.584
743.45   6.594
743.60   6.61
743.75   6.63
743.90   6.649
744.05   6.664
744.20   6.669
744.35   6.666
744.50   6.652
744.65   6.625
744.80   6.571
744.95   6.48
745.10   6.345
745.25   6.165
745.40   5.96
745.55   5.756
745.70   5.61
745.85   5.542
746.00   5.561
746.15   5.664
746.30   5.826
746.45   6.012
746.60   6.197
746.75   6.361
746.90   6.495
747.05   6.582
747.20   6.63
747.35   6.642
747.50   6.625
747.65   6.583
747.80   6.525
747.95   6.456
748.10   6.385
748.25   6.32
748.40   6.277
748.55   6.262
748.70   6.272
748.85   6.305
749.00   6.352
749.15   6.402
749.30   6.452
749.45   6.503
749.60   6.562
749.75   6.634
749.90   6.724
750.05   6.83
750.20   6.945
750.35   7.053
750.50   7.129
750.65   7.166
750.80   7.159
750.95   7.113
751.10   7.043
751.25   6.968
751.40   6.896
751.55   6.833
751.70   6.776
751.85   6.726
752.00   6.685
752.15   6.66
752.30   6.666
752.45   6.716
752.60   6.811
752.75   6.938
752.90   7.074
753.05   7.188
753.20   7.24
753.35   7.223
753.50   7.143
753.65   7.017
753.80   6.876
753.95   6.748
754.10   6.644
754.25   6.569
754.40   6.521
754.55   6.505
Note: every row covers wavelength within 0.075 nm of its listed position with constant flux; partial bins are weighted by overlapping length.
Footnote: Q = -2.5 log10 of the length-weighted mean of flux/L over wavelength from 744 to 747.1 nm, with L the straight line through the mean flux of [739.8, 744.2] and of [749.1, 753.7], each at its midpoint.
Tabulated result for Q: 0.088 mag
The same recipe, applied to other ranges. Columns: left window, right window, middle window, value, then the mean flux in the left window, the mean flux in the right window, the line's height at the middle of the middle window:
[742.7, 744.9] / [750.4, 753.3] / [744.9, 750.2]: 0.077 mag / 6.61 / 6.94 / 6.76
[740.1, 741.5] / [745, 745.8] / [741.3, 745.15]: -0.044 mag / 6.69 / 5.97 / 6.31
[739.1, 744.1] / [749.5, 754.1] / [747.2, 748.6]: 0.057 mag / 6.66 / 6.91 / 6.82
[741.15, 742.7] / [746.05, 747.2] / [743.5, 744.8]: -0.045 mag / 6.54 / 6.18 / 6.37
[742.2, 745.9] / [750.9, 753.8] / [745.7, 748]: 0.063 mag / 6.42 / 6.93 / 6.59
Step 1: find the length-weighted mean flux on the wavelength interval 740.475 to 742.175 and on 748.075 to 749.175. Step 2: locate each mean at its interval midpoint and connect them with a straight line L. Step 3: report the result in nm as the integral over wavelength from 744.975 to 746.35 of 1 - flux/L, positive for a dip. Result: 0.124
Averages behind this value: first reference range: 6.6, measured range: 5.85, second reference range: 6.32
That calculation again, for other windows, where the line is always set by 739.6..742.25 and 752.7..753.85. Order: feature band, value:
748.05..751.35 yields 0.14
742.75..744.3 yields 0.04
